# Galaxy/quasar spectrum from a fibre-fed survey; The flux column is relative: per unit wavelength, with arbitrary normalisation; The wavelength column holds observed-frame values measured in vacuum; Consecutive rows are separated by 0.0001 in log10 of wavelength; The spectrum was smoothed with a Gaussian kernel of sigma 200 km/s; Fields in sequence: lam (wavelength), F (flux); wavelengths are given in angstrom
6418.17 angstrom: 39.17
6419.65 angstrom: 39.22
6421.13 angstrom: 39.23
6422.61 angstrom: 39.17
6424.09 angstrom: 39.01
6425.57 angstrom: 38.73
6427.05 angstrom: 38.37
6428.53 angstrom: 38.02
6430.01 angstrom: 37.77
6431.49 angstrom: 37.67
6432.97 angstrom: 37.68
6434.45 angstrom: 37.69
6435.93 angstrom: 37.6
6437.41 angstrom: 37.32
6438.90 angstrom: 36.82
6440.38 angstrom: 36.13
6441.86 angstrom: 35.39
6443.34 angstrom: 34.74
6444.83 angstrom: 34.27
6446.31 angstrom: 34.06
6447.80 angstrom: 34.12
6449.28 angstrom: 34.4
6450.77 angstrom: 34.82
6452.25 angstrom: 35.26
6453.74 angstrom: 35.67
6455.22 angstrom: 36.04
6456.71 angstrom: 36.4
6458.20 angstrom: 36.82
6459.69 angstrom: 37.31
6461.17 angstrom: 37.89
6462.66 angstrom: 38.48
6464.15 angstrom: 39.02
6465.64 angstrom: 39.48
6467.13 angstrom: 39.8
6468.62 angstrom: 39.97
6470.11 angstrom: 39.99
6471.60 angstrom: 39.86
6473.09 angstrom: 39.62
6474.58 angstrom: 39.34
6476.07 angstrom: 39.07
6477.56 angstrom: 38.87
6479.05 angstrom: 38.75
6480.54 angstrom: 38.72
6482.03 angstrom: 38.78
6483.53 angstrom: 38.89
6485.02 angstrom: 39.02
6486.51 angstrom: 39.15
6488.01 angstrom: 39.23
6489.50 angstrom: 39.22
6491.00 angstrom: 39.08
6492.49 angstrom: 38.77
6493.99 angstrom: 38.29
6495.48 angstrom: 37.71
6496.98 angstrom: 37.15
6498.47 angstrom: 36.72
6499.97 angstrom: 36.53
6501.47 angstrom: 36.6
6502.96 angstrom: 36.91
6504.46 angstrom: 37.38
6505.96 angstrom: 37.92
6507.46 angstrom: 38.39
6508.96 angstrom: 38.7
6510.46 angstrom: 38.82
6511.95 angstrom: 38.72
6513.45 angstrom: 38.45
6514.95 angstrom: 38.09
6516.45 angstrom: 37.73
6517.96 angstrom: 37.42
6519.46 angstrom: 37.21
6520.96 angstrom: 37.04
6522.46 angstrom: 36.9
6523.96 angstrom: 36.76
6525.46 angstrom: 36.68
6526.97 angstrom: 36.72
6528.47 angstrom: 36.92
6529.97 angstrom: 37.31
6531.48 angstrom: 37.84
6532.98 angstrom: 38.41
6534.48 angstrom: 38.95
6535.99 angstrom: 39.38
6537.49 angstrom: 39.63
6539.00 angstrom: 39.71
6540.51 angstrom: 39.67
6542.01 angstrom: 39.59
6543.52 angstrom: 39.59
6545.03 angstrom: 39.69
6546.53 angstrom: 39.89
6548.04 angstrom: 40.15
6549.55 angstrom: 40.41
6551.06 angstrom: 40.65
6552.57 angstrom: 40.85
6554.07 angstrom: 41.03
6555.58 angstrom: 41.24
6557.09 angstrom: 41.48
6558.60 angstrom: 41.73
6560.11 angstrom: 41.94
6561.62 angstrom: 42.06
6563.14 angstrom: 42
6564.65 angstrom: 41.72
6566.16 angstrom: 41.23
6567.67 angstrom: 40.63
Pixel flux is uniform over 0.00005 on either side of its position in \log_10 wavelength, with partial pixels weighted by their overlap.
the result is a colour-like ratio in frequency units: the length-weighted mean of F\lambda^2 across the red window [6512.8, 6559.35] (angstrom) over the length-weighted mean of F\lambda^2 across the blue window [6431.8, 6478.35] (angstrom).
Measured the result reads 1.1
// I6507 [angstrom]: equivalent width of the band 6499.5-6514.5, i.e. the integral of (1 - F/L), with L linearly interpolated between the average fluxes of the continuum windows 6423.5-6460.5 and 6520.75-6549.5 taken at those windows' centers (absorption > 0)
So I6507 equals 0.0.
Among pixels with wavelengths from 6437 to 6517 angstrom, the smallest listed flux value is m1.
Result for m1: 34.06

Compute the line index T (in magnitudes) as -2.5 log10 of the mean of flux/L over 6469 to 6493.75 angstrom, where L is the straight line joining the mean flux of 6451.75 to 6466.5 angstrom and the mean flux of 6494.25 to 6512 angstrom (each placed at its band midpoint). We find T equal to -0.048 mag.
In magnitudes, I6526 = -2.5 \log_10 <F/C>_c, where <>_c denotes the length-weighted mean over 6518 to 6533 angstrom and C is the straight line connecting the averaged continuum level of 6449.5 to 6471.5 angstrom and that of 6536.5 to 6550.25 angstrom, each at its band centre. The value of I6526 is 0.06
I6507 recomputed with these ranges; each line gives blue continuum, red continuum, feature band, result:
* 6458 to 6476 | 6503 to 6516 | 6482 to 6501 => 0.13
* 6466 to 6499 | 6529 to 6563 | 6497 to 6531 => 1.76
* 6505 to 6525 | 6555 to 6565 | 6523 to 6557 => 0.71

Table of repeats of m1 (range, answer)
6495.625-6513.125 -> 36.53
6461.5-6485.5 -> 38.48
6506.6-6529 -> 36.68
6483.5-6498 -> 37.15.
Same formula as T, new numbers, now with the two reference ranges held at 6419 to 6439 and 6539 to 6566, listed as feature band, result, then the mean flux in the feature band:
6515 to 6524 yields 0.08 mag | 37.3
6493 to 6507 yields 0.07 mag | 37.3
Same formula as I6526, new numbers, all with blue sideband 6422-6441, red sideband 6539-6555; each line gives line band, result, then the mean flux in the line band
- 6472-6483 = -0.01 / 39.1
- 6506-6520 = 0.04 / 38.2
